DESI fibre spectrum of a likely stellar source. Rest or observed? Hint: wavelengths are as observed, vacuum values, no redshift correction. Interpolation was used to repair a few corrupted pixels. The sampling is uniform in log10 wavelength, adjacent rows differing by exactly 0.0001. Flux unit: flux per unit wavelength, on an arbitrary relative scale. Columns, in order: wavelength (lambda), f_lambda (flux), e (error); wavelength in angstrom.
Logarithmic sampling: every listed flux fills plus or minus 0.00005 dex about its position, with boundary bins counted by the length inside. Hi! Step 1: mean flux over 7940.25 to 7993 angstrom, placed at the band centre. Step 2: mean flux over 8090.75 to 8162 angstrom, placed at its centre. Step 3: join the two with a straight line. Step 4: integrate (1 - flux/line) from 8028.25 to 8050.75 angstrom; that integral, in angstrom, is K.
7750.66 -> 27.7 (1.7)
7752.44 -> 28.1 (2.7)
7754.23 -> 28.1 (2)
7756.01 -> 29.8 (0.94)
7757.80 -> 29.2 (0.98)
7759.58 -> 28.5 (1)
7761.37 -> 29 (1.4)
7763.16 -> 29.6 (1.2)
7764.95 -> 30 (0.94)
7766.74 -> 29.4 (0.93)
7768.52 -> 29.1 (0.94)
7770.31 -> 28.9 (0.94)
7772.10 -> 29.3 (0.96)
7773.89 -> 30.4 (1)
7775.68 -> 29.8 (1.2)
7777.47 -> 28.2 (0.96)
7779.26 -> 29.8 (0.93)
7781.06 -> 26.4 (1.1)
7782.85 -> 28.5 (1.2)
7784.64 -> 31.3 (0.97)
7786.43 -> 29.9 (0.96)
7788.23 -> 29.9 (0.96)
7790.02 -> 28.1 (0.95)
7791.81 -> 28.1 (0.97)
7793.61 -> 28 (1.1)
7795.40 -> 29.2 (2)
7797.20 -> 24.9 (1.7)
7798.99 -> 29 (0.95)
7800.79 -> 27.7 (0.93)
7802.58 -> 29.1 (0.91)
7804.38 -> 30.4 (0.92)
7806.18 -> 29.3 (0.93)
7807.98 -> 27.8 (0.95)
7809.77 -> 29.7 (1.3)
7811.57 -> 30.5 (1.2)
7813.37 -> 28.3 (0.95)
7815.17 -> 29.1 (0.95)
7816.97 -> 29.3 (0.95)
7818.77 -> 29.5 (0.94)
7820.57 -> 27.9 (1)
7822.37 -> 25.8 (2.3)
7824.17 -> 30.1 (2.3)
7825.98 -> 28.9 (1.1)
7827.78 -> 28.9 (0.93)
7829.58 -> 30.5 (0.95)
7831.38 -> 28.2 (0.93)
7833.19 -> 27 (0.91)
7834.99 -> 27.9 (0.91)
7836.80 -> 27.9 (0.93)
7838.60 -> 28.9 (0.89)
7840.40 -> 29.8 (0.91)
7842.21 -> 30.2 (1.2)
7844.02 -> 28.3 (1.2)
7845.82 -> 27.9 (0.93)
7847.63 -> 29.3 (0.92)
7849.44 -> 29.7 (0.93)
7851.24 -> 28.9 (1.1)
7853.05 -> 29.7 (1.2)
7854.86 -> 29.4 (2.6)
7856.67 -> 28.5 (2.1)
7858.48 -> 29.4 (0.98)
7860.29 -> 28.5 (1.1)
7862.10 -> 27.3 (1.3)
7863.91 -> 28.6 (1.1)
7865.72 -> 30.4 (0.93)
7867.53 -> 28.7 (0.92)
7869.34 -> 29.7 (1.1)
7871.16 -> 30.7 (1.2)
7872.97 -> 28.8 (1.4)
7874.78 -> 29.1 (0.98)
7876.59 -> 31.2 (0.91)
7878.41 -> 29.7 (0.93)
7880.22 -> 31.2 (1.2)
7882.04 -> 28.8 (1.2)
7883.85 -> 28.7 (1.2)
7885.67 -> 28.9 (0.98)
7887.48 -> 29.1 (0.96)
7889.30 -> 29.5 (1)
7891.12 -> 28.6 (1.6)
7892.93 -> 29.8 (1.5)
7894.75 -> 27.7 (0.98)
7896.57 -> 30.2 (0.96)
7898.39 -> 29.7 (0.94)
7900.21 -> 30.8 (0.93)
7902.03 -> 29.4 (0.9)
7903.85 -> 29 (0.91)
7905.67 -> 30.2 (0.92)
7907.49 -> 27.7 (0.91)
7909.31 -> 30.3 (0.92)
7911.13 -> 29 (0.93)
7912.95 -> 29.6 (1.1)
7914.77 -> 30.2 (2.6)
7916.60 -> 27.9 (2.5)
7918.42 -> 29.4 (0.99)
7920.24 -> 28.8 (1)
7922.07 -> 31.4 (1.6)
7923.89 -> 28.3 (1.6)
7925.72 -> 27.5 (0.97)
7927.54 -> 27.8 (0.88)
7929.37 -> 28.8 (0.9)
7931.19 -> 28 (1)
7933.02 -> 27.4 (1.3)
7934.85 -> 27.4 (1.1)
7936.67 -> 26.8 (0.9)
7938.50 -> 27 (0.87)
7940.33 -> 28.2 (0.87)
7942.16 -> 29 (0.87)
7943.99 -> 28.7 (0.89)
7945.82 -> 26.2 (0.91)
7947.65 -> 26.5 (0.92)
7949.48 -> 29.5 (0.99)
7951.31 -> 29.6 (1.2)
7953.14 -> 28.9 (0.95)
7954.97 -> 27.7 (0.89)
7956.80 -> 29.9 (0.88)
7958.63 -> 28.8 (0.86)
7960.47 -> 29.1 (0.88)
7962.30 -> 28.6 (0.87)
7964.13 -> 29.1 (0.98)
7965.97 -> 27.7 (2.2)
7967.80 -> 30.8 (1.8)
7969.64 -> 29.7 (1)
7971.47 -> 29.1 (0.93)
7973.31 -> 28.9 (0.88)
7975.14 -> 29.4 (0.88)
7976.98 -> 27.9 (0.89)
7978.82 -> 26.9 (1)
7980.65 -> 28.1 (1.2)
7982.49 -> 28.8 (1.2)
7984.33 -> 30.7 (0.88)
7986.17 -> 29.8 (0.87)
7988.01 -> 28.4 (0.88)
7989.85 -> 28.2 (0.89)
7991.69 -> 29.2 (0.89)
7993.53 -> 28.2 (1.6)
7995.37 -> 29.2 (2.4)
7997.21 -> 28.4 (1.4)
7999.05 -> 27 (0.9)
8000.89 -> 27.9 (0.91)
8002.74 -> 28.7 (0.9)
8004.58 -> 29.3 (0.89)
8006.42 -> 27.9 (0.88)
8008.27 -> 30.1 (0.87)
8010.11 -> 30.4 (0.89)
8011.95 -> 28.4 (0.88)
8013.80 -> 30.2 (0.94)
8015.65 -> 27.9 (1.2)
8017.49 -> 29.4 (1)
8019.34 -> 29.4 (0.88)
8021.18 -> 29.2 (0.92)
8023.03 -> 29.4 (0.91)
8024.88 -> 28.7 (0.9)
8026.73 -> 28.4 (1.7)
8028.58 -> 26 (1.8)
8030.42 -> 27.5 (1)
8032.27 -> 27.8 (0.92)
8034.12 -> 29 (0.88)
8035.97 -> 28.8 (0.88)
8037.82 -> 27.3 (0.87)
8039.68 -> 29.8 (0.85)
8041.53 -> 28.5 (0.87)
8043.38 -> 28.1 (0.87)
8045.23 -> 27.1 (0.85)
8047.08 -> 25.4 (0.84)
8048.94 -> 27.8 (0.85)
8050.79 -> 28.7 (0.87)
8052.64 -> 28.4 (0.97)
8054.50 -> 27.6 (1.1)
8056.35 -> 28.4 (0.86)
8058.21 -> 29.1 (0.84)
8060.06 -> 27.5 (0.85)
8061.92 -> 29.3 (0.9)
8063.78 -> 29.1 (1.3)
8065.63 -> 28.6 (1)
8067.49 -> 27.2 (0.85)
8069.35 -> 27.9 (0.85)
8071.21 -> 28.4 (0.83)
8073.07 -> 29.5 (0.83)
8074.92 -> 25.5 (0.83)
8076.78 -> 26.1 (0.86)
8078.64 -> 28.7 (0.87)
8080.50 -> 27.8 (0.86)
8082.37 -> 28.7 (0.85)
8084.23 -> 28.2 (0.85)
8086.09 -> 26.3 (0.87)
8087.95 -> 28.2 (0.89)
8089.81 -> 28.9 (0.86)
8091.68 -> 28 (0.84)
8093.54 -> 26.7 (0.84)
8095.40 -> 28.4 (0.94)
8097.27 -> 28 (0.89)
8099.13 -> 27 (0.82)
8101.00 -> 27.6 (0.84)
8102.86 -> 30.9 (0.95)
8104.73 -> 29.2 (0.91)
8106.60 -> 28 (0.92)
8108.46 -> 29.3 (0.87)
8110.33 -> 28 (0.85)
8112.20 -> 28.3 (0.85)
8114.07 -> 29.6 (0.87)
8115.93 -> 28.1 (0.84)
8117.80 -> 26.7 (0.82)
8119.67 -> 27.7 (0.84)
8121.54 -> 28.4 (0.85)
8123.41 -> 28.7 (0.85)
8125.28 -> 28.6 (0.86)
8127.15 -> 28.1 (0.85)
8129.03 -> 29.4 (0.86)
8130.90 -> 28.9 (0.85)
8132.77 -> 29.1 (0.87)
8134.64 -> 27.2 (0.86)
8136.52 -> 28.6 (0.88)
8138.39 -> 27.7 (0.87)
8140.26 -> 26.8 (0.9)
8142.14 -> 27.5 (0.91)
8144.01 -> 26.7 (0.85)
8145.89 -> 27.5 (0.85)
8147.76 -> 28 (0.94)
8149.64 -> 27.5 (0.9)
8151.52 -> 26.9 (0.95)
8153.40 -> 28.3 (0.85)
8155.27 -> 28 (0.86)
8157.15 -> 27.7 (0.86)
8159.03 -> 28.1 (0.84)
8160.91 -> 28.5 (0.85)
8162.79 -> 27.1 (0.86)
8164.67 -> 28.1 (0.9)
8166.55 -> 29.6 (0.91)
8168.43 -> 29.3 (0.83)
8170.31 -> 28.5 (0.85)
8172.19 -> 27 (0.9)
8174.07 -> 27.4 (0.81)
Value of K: 0.5 angstrom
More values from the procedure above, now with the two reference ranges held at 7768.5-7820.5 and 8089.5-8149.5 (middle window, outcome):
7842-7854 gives -0.1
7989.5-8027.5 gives -0.6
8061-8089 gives 0.3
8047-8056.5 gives 0.2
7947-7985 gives -0.4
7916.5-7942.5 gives 0.3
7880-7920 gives -0.9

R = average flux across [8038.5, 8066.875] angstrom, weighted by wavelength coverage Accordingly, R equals 28.2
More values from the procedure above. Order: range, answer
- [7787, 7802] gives 28.2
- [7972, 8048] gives 28.5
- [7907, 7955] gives 28.4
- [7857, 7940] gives 29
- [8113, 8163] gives 28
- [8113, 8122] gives 28.1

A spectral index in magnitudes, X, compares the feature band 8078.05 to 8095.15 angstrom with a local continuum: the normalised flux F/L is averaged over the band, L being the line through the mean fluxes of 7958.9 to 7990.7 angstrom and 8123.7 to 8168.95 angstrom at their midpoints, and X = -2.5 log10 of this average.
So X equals 0.02 mag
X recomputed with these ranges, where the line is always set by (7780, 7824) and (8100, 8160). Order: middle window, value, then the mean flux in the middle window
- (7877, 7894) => -0.032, 29.4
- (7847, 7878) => -0.027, 29.3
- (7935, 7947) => 0.033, 27.6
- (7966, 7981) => -0.016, 28.8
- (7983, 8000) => -0.016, 28.8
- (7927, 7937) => 0.028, 27.8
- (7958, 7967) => -0.010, 28.7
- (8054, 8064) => -0.008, 28.5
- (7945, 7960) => 0.001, 28.4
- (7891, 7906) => -0.037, 29.5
